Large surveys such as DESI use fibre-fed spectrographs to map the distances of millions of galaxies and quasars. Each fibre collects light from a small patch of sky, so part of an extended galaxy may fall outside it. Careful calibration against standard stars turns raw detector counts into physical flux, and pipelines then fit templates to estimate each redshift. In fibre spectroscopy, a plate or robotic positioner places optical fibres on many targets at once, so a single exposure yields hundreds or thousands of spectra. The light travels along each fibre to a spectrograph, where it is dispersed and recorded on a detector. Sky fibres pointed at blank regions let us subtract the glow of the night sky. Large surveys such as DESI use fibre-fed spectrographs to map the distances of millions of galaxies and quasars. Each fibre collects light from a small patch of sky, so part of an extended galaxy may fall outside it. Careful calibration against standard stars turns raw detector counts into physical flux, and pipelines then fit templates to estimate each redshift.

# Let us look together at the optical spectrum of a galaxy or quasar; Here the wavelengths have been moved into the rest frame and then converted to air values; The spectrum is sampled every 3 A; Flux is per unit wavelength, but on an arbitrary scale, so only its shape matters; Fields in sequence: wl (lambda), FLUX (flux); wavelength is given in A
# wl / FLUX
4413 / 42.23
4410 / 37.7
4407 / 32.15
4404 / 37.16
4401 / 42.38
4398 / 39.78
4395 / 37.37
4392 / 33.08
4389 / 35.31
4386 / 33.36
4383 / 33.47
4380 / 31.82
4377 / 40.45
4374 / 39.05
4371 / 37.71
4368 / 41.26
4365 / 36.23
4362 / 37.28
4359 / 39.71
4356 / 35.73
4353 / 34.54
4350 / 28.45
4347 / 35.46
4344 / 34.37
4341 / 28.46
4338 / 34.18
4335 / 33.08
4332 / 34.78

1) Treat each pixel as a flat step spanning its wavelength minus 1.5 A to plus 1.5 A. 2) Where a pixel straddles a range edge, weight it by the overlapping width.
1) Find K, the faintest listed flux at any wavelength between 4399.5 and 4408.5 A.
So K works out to 32.15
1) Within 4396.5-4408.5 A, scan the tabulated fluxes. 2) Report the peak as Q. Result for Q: 42.38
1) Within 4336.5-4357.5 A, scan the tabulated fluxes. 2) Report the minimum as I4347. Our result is 28.45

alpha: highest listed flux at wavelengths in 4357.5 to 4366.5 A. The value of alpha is 39.71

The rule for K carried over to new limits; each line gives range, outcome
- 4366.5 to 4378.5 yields 37.71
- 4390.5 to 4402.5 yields 33.08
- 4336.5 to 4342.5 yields 28.46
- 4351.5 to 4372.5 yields 34.54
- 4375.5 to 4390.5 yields 31.82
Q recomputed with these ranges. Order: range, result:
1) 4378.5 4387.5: 33.47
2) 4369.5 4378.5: 40.45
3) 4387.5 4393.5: 35.31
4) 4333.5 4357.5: 35.73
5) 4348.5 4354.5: 34.54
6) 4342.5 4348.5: 35.46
